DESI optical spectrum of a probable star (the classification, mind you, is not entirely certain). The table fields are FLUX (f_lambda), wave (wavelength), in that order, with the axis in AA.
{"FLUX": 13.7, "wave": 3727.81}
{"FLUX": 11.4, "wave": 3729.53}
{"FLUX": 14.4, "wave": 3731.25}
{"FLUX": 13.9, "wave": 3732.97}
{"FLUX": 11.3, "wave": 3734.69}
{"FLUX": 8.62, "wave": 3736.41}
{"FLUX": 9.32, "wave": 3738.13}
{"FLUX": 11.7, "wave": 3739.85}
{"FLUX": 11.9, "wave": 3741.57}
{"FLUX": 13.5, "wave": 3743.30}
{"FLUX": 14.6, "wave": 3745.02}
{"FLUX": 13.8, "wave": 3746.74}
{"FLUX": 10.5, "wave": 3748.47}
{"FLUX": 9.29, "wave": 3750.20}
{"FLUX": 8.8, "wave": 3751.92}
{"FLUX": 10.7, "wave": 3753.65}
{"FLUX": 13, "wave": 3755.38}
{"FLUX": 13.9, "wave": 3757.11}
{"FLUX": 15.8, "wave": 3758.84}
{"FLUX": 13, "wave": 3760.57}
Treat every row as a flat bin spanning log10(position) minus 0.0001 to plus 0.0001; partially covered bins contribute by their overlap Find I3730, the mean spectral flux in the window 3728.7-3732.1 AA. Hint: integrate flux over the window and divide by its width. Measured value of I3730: 12.9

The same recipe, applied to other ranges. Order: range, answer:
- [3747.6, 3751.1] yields 9.88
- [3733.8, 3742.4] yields 10.6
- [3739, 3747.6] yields 13.1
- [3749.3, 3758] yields 11.2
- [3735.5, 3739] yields 9.02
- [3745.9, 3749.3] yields 12.1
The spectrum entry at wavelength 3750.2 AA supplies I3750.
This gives 9.29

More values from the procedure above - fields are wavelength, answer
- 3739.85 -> 11.7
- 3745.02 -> 14.6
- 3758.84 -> 15.8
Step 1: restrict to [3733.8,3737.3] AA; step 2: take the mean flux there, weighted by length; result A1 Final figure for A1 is 9.99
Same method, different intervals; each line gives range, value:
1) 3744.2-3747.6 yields 14.2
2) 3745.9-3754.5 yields 10.6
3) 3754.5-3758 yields 13.5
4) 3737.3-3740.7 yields 10.5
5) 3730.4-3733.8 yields 14.1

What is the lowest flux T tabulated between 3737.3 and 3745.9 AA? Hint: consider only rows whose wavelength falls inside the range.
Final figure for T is 9.32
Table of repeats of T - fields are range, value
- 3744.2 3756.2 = 8.8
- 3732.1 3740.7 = 8.62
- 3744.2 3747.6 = 13.8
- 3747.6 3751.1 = 9.29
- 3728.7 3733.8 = 11.4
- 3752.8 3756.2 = 10.7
